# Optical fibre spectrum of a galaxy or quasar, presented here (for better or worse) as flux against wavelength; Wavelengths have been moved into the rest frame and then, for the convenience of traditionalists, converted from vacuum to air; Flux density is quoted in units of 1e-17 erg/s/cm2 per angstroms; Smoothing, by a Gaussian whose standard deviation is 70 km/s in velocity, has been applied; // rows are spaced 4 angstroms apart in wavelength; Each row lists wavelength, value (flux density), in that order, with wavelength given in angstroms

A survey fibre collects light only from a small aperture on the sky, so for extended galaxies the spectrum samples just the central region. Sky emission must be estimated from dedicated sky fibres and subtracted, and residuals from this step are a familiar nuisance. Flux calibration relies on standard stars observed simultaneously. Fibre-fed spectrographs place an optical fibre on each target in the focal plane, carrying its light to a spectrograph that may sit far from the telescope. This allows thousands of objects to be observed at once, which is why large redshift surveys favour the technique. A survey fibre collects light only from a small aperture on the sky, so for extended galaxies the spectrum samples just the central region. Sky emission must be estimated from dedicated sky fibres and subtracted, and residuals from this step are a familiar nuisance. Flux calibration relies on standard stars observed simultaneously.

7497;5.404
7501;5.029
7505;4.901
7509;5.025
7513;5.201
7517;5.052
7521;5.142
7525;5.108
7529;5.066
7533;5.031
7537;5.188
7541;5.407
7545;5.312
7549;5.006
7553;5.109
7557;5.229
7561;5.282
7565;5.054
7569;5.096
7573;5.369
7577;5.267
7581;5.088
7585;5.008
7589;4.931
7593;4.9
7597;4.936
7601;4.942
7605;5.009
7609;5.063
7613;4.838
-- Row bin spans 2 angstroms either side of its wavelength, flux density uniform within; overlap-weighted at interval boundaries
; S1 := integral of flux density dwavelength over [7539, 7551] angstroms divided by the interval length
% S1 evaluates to 5.24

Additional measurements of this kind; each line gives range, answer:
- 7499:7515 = 5.04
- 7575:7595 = 5.04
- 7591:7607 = 4.95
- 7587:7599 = 4.92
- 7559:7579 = 5.21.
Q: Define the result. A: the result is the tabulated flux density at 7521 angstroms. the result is 5.142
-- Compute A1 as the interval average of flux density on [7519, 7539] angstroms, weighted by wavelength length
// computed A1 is 5.11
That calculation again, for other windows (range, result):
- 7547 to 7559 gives 5.11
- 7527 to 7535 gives 5.05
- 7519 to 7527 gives 5.12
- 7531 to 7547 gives 5.23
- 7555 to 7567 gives 5.19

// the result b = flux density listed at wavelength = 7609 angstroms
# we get 5.063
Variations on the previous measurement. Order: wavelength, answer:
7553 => 5.109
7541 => 5.407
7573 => 5.369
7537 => 5.188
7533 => 5.031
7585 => 5.008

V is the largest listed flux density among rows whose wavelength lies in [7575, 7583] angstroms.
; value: 5.267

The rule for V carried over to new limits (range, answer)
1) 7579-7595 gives 5.088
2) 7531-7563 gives 5.407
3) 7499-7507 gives 5.029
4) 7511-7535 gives 5.201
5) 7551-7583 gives 5.369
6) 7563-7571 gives 5.096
